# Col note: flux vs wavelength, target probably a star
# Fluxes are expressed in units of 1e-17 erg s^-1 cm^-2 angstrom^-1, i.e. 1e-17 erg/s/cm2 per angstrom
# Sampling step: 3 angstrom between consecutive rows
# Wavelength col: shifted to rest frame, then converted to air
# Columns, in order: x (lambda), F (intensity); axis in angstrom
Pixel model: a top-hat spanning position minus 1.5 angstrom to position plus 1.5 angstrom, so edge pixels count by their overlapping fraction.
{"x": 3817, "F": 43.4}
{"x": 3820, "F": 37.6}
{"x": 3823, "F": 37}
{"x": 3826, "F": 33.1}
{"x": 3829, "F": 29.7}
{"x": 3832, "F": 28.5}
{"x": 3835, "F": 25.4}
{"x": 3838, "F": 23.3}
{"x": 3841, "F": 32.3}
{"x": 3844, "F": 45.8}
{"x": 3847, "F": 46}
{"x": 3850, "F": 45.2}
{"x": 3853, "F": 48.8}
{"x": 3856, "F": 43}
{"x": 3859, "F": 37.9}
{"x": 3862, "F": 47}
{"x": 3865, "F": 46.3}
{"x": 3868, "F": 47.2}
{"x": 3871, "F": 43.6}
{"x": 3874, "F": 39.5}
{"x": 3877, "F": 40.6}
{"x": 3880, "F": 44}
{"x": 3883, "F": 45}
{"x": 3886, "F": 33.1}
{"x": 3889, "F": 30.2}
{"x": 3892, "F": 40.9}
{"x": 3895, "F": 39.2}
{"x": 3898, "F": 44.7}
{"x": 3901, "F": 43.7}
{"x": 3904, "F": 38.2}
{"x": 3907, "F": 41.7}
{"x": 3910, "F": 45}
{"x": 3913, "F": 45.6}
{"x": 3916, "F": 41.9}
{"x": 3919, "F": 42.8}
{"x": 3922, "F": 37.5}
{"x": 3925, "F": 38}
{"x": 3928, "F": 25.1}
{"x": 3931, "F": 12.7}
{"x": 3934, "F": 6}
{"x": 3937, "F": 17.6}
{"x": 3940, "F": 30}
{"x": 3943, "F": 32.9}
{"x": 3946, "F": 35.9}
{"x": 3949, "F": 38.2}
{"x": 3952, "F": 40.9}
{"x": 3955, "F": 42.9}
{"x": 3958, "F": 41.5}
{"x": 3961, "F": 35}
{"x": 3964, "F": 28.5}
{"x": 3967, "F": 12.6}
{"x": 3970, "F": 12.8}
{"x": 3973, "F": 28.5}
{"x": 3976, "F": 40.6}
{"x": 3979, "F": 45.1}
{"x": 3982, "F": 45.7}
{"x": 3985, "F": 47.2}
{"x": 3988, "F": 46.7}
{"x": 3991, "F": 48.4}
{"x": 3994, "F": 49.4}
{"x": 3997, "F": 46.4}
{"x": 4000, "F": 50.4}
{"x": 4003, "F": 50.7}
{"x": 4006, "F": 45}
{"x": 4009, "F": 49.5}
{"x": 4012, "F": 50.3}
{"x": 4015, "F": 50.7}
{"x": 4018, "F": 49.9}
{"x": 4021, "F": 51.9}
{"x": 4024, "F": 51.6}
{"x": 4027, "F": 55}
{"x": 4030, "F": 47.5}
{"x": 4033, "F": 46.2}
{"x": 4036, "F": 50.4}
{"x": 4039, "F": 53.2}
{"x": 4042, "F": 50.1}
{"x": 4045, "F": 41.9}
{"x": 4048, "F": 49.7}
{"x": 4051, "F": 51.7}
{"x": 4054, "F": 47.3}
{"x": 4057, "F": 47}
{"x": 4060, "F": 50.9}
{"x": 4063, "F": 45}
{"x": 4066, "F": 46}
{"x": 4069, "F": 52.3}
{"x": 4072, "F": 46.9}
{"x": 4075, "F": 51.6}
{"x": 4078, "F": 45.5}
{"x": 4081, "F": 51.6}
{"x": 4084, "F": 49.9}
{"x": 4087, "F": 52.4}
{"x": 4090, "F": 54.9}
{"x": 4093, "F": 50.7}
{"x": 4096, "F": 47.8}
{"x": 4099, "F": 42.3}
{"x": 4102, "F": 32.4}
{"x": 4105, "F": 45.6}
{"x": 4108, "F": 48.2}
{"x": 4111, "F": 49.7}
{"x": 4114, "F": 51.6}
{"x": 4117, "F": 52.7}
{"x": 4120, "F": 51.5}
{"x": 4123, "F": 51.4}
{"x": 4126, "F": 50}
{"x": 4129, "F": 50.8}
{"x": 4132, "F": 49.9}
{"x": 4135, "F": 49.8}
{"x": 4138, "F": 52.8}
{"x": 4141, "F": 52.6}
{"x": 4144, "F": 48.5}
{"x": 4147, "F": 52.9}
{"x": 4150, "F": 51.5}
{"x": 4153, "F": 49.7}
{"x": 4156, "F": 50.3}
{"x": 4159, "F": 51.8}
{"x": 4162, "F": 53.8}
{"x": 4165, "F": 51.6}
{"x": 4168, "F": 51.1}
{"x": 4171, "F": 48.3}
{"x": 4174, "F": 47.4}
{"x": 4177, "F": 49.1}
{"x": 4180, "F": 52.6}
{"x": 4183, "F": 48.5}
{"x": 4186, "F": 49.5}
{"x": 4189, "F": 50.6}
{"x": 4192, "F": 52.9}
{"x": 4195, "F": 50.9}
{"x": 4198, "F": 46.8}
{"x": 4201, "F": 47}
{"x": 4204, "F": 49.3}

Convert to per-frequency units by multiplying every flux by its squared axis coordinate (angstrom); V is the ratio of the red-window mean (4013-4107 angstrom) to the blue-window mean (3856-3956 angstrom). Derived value 1.41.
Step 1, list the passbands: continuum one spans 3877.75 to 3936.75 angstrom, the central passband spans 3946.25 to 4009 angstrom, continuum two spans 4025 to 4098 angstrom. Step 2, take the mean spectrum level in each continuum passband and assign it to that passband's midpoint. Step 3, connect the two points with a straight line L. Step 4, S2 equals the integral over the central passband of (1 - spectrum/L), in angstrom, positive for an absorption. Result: 3.6 angstrom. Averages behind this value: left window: 36.2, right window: 49.4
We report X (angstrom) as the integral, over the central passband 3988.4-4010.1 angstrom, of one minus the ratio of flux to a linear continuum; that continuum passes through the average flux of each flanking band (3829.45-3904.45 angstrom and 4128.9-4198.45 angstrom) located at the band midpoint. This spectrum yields -1.8 angstrom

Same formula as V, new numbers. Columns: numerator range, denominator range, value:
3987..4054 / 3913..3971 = 1.67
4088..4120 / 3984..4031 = 1.01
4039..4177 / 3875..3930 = 1.38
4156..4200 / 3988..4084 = 1.10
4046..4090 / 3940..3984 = 1.51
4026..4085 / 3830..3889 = 1.36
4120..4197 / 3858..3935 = 1.50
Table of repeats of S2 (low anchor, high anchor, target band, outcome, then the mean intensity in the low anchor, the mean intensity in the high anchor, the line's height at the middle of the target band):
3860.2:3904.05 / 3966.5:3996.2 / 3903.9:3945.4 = 8.3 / 41.6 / 38.8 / 40.4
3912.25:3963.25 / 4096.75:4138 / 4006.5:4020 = -3.6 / 33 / 48.3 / 39.4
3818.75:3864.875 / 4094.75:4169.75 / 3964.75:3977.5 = 5.7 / 37.6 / 49.6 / 43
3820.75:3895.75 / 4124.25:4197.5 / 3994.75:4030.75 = -4.0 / 38.9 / 50.7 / 44.9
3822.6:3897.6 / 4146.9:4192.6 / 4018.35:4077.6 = -4.1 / 39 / 50.6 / 46.1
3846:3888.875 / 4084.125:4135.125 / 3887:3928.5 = 3.8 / 42.9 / 48.9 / 43.9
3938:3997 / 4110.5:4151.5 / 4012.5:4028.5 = -3.9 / 37.1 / 51.2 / 41.6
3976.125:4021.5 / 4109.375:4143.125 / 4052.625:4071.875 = 0.6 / 48.2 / 51.1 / 49.6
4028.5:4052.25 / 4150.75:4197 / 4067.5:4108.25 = 1.2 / 48.8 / 50.5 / 49.4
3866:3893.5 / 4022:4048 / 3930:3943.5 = 7.6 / 40.6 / 49.5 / 43.9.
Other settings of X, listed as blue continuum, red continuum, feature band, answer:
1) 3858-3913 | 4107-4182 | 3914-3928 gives 1.4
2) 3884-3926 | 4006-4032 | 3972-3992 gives 1.6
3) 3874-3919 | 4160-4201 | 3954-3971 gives 5.6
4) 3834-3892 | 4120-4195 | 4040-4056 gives -0.5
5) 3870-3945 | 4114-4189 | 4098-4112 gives 1.3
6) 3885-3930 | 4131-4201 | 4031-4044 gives -1.4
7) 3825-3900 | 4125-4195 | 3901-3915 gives -0.6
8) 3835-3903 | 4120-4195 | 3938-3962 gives 3.8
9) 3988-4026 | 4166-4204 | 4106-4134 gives -0.6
